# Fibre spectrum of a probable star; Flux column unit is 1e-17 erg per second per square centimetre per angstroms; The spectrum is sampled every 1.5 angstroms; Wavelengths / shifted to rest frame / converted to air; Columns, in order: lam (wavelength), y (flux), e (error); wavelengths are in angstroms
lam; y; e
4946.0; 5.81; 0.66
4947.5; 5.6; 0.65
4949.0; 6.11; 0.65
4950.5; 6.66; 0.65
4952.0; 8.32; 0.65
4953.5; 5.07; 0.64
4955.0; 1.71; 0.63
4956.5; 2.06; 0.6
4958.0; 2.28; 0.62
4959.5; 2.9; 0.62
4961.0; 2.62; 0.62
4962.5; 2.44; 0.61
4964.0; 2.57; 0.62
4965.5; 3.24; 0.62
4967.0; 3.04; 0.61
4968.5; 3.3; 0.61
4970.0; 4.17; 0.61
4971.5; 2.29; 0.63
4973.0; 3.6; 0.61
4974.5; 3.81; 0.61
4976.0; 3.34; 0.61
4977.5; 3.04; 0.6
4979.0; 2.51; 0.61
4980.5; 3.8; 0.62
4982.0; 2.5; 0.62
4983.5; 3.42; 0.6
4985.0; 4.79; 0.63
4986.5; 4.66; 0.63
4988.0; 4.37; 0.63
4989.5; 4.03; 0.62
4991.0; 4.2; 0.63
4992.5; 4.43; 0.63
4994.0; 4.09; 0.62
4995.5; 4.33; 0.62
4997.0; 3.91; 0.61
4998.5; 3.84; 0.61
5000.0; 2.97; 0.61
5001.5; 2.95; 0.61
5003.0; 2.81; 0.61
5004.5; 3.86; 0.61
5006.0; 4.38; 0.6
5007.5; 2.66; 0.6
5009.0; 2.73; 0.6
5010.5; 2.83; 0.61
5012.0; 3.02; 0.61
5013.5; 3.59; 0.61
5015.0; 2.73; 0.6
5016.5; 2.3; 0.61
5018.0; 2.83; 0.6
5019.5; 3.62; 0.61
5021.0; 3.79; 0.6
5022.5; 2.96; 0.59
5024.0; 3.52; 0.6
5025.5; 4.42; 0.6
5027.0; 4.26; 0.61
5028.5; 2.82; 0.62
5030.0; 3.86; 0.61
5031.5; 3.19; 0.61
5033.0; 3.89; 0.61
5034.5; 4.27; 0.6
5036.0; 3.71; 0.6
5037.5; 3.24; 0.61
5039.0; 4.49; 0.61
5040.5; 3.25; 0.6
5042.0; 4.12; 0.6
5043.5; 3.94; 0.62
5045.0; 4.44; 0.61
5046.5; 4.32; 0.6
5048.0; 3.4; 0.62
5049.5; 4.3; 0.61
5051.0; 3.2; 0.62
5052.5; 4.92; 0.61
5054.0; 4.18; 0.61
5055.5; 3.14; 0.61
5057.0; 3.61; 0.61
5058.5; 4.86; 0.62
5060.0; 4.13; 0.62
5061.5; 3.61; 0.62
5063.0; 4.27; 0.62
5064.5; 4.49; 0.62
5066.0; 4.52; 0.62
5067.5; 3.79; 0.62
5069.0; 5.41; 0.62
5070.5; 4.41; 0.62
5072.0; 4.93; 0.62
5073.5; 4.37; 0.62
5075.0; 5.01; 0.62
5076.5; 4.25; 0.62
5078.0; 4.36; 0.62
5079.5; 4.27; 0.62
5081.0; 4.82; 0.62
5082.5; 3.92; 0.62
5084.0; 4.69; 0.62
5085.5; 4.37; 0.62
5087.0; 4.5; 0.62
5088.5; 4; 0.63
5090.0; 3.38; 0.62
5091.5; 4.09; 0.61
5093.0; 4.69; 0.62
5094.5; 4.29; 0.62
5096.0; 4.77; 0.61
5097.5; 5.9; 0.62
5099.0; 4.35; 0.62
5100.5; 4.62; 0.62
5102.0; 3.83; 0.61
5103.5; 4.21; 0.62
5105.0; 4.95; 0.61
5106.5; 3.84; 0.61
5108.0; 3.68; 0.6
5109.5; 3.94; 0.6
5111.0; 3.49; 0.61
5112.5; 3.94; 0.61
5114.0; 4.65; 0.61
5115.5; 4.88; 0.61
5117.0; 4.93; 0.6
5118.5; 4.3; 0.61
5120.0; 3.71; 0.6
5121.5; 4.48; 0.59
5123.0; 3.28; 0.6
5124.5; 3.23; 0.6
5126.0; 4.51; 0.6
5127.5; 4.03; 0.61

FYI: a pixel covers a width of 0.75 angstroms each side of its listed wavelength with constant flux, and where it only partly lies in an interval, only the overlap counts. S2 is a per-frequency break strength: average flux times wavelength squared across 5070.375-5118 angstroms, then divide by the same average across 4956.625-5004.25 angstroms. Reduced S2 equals 1.34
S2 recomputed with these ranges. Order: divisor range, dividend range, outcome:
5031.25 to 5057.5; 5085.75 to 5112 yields 1.12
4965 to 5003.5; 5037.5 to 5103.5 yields 1.23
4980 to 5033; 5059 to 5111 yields 1.26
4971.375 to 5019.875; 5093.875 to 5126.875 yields 1.28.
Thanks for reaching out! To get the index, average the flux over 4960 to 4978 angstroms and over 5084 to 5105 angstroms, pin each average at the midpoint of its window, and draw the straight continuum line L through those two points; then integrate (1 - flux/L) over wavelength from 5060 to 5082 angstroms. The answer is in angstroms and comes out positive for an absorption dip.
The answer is -1.4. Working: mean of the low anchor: 3.12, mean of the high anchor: 4.42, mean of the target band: 4.45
